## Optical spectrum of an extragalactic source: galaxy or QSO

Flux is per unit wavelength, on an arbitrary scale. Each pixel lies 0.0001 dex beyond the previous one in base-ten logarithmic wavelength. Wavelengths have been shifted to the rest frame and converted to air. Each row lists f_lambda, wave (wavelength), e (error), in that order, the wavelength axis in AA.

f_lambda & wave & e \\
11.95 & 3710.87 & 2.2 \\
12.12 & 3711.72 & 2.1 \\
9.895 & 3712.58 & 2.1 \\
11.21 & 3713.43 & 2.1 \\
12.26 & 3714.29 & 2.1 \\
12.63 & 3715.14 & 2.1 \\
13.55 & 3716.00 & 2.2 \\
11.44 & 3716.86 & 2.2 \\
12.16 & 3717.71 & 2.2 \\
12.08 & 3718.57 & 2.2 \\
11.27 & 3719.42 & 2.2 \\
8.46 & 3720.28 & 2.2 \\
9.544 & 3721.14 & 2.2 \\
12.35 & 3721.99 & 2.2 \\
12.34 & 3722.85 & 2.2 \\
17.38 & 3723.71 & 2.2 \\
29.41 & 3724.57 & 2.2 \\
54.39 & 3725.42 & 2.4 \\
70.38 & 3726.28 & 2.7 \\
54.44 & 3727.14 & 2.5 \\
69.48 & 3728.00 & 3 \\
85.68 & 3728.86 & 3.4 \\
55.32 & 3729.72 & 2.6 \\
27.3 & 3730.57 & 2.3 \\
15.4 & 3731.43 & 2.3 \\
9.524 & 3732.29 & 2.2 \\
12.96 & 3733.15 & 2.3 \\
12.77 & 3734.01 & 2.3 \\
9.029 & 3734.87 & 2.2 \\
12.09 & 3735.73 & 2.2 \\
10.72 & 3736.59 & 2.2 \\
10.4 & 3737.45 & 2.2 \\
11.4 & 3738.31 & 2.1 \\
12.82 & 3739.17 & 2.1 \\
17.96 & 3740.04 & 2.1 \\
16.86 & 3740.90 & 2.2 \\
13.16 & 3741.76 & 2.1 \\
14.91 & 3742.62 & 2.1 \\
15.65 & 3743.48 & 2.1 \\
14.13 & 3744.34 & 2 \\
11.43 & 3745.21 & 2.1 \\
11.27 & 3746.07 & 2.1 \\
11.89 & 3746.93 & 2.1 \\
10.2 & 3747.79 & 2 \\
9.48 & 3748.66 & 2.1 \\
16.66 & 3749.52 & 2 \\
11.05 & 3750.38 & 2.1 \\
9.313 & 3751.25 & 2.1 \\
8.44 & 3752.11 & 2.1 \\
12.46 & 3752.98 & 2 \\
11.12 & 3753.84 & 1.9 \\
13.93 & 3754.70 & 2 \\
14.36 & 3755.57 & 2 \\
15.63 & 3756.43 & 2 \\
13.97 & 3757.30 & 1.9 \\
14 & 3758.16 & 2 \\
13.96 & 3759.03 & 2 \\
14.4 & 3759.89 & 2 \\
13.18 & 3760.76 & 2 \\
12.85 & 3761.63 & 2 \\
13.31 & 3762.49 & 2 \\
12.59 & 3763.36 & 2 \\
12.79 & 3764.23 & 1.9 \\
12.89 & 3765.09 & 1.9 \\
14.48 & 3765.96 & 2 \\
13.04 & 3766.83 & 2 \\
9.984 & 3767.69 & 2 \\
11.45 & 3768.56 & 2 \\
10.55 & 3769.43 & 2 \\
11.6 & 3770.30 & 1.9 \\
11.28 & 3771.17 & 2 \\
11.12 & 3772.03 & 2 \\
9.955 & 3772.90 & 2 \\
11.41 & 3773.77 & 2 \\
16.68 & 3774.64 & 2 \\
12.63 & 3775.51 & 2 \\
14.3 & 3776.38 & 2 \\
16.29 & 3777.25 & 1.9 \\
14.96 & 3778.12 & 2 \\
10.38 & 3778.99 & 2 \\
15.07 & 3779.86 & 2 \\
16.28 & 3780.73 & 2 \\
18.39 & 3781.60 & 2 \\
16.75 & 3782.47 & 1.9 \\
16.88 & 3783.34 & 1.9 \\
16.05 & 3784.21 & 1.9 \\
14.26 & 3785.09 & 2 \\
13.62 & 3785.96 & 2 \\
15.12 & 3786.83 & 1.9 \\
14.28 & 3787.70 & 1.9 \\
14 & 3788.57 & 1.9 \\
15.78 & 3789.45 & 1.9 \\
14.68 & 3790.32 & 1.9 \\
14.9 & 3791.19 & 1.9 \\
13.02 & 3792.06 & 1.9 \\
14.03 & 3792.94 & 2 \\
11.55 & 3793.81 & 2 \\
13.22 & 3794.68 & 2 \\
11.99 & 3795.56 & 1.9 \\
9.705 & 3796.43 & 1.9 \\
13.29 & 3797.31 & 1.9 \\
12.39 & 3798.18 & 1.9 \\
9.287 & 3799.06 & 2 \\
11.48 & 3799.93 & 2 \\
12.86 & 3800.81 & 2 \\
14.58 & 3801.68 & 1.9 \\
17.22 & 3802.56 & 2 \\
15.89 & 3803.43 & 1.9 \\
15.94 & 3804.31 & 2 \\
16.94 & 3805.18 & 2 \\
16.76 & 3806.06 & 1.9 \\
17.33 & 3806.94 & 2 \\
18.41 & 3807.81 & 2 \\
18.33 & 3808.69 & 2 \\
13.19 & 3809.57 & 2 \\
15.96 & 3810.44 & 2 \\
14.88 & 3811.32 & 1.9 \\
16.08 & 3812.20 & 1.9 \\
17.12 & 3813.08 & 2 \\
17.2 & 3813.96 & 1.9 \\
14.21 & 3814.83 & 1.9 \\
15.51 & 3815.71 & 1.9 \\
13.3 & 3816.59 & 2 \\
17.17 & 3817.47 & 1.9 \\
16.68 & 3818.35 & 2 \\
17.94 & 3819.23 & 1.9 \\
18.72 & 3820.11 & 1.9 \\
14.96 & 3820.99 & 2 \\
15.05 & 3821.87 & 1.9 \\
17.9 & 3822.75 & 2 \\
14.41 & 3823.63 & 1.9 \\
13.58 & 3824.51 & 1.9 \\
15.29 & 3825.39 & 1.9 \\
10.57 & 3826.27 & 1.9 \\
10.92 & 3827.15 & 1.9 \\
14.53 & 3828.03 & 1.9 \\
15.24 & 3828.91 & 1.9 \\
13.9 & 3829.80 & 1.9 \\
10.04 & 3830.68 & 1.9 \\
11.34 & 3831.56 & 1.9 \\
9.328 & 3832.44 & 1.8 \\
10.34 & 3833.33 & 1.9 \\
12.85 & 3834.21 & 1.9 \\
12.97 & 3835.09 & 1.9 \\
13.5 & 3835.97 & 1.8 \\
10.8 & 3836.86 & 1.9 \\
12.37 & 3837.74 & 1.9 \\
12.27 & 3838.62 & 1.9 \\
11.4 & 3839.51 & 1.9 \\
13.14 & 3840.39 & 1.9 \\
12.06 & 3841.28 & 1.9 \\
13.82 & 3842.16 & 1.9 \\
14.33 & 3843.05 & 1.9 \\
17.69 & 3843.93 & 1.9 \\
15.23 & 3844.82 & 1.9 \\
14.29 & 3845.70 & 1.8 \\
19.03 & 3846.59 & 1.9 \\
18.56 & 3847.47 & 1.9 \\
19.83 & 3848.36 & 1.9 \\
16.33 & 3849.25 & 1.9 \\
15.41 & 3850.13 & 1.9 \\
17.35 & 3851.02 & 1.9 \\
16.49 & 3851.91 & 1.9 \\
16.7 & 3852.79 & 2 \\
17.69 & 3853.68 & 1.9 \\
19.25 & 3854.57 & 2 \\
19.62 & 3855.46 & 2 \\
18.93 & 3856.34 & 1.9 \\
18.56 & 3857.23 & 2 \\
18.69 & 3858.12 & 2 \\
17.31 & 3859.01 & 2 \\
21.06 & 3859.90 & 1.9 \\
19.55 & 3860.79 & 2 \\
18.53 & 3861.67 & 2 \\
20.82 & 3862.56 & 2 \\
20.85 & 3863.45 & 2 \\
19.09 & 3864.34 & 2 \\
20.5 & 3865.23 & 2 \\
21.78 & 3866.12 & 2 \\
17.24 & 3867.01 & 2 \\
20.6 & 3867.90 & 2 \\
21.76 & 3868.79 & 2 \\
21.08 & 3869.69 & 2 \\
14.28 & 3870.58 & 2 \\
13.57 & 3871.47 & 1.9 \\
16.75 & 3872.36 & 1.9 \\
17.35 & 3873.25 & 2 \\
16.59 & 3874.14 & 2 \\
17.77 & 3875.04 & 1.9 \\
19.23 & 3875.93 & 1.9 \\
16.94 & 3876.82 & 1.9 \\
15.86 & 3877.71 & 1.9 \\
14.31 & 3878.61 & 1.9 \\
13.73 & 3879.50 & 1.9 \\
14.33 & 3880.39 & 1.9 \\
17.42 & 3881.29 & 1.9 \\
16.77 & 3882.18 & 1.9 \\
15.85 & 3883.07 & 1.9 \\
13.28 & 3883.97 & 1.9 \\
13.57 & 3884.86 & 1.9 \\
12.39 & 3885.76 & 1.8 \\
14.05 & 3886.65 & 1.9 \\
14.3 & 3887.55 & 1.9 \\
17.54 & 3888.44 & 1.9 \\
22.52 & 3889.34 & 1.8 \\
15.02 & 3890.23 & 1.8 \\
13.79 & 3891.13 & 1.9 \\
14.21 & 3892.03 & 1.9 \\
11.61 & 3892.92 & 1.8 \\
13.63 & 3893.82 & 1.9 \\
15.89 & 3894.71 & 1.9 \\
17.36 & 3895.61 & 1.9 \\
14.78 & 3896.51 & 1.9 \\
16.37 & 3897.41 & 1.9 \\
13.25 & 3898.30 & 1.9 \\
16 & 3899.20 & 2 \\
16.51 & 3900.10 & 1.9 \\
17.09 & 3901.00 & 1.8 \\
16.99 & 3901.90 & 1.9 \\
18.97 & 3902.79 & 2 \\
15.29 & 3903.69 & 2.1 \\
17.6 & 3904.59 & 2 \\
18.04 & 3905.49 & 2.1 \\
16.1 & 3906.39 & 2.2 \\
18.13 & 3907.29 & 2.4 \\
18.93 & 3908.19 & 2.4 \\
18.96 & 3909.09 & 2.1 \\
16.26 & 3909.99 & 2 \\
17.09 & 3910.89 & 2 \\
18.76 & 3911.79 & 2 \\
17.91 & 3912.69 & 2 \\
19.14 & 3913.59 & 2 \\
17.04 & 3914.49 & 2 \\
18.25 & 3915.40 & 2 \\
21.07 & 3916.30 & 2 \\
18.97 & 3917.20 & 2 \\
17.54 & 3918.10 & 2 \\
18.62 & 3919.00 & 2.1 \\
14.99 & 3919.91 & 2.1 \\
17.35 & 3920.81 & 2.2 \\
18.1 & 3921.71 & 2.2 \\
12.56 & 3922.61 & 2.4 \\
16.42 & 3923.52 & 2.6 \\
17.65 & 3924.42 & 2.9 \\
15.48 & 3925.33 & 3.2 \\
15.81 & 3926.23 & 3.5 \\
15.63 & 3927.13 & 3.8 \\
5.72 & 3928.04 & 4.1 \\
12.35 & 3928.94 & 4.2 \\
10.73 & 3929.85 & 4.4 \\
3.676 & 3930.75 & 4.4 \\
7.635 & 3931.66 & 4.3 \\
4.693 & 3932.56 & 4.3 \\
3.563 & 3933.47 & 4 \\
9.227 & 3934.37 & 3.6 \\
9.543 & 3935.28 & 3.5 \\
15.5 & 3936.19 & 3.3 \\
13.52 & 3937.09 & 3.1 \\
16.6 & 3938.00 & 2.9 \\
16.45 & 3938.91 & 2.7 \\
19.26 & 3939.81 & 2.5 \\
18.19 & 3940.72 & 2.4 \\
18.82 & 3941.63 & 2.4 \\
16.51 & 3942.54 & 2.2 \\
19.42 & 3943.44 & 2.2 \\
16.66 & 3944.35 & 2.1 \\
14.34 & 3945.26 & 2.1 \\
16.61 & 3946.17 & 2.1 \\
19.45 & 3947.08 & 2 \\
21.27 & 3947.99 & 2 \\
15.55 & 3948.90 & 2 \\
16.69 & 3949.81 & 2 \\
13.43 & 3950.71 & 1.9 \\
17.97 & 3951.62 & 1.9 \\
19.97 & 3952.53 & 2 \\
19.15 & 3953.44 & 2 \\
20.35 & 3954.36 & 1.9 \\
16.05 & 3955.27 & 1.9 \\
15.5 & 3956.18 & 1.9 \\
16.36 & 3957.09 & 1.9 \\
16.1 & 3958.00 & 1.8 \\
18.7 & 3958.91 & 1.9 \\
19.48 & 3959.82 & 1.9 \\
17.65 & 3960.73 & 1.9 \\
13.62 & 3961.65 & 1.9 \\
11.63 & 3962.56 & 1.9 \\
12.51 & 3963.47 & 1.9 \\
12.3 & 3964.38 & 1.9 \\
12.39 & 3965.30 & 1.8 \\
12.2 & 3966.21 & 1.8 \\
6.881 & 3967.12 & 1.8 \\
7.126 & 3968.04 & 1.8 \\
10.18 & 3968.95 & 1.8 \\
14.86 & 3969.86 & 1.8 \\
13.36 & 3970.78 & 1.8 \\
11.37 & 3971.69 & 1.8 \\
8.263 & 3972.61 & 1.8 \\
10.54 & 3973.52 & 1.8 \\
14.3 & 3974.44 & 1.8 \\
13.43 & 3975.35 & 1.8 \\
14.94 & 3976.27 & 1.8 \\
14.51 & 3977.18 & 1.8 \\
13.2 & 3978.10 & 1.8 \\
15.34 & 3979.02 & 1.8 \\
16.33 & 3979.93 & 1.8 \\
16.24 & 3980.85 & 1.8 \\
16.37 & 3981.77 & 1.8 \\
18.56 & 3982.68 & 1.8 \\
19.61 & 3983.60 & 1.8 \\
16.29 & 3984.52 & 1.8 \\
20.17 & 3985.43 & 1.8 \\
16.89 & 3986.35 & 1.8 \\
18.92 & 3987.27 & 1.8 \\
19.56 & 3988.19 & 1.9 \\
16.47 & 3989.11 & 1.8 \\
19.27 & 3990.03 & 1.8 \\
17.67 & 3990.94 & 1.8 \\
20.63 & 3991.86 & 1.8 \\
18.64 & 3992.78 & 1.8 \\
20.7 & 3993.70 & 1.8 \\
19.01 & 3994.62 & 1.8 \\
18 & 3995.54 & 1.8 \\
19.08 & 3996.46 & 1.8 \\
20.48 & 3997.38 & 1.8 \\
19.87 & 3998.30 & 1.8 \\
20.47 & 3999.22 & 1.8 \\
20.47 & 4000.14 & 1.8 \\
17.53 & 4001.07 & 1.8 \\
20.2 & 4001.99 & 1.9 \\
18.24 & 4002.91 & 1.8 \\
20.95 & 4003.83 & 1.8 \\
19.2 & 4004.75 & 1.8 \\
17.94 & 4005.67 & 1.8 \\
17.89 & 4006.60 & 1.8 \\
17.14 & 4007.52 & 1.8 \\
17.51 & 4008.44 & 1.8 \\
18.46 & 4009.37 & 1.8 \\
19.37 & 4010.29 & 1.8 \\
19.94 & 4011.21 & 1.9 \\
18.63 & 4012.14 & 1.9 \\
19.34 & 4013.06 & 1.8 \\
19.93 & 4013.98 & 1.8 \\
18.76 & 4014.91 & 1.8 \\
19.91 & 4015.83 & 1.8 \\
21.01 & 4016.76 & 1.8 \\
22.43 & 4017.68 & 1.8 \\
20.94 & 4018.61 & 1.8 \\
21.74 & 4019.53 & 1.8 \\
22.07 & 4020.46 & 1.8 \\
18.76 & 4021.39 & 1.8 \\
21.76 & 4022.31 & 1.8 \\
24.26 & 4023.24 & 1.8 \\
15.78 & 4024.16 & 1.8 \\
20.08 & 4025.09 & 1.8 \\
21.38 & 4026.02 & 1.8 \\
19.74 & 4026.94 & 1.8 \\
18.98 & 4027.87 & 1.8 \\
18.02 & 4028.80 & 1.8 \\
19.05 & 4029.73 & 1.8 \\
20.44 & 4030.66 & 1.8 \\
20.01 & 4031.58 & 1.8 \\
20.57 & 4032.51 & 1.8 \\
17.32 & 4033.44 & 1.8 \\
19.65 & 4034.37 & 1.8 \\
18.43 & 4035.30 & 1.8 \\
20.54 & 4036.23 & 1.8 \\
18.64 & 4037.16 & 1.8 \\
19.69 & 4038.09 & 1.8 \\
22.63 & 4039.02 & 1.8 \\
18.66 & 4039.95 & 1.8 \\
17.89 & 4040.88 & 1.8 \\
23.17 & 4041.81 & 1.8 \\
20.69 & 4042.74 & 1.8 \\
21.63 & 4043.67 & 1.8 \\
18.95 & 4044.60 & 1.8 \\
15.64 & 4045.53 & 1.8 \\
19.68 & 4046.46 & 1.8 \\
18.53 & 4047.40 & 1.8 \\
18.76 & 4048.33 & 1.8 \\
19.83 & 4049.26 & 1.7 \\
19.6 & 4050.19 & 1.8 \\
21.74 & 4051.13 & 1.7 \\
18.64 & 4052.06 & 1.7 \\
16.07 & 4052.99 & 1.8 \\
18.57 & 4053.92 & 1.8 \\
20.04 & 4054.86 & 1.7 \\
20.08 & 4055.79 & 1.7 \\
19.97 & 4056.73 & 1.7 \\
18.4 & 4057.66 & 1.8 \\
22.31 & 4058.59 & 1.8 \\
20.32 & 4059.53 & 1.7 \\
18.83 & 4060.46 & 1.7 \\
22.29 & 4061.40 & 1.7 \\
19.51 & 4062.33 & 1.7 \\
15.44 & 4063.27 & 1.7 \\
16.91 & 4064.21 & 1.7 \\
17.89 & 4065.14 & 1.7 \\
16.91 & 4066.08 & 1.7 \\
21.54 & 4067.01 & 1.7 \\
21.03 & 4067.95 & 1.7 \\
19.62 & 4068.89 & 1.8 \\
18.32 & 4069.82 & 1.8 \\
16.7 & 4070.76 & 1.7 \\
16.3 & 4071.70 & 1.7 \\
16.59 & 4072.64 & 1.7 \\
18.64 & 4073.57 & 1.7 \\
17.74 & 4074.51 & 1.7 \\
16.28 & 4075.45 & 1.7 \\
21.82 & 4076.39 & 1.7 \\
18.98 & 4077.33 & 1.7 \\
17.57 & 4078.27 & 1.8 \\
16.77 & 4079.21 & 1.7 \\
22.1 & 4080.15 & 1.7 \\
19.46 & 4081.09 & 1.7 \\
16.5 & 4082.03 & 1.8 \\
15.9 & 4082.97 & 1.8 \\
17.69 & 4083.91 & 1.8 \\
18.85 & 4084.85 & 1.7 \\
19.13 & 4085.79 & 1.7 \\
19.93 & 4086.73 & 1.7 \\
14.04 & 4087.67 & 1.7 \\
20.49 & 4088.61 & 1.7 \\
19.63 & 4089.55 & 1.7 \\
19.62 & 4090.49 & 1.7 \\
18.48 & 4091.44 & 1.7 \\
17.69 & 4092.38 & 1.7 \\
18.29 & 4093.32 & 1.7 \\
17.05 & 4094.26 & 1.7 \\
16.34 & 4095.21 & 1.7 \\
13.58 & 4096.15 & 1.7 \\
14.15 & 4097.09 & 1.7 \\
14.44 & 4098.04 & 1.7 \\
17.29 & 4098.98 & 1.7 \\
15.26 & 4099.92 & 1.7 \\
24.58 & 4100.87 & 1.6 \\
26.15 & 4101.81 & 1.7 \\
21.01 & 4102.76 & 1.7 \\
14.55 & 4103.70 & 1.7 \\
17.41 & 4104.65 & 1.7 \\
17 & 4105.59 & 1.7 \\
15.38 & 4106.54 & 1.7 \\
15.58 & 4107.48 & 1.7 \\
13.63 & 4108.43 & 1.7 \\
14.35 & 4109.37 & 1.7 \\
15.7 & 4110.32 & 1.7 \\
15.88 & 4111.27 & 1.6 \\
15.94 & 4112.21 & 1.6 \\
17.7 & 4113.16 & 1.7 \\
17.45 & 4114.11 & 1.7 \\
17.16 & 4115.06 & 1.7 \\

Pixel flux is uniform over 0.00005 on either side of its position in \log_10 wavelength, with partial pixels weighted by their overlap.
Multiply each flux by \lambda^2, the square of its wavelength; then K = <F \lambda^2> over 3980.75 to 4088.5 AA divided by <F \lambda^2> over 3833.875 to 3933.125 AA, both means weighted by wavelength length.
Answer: 1.28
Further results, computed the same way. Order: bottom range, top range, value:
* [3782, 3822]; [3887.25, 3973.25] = 1.09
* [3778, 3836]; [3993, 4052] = 1.51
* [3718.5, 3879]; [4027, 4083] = 1.33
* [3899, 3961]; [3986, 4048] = 1.27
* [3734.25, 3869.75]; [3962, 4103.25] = 1.40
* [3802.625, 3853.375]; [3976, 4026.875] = 1.38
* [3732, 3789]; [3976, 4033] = 1.64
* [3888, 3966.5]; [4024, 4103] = 1.29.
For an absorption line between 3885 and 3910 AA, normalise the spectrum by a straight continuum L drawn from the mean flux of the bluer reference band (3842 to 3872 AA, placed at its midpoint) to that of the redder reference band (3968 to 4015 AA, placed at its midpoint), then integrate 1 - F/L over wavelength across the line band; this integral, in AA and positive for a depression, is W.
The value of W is 2.5 AA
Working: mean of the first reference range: 18.1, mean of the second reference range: 17.2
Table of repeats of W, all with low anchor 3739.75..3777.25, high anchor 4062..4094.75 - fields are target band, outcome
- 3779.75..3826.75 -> -4.75 AA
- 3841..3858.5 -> -3.19 AA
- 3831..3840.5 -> 1.60 AA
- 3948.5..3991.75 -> 2.92 AA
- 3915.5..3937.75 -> 3.39 AA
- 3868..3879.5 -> -1.78 AA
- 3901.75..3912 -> -1.48 AA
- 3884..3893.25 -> 0.12 AA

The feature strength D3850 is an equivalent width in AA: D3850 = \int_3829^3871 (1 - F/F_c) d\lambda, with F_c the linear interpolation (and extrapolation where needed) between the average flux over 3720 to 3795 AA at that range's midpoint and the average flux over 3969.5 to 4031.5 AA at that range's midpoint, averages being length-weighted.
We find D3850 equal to 2.8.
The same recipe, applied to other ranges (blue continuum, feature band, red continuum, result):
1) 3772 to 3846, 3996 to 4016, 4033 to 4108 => -1.83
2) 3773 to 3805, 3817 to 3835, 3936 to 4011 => 0.74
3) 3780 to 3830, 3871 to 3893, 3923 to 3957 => -1.17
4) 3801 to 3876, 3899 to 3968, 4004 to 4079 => 7.94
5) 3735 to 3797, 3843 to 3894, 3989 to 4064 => -4.68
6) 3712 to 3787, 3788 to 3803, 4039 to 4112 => 3.40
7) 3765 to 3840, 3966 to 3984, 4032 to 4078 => 4.26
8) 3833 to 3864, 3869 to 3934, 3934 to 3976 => 0.48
